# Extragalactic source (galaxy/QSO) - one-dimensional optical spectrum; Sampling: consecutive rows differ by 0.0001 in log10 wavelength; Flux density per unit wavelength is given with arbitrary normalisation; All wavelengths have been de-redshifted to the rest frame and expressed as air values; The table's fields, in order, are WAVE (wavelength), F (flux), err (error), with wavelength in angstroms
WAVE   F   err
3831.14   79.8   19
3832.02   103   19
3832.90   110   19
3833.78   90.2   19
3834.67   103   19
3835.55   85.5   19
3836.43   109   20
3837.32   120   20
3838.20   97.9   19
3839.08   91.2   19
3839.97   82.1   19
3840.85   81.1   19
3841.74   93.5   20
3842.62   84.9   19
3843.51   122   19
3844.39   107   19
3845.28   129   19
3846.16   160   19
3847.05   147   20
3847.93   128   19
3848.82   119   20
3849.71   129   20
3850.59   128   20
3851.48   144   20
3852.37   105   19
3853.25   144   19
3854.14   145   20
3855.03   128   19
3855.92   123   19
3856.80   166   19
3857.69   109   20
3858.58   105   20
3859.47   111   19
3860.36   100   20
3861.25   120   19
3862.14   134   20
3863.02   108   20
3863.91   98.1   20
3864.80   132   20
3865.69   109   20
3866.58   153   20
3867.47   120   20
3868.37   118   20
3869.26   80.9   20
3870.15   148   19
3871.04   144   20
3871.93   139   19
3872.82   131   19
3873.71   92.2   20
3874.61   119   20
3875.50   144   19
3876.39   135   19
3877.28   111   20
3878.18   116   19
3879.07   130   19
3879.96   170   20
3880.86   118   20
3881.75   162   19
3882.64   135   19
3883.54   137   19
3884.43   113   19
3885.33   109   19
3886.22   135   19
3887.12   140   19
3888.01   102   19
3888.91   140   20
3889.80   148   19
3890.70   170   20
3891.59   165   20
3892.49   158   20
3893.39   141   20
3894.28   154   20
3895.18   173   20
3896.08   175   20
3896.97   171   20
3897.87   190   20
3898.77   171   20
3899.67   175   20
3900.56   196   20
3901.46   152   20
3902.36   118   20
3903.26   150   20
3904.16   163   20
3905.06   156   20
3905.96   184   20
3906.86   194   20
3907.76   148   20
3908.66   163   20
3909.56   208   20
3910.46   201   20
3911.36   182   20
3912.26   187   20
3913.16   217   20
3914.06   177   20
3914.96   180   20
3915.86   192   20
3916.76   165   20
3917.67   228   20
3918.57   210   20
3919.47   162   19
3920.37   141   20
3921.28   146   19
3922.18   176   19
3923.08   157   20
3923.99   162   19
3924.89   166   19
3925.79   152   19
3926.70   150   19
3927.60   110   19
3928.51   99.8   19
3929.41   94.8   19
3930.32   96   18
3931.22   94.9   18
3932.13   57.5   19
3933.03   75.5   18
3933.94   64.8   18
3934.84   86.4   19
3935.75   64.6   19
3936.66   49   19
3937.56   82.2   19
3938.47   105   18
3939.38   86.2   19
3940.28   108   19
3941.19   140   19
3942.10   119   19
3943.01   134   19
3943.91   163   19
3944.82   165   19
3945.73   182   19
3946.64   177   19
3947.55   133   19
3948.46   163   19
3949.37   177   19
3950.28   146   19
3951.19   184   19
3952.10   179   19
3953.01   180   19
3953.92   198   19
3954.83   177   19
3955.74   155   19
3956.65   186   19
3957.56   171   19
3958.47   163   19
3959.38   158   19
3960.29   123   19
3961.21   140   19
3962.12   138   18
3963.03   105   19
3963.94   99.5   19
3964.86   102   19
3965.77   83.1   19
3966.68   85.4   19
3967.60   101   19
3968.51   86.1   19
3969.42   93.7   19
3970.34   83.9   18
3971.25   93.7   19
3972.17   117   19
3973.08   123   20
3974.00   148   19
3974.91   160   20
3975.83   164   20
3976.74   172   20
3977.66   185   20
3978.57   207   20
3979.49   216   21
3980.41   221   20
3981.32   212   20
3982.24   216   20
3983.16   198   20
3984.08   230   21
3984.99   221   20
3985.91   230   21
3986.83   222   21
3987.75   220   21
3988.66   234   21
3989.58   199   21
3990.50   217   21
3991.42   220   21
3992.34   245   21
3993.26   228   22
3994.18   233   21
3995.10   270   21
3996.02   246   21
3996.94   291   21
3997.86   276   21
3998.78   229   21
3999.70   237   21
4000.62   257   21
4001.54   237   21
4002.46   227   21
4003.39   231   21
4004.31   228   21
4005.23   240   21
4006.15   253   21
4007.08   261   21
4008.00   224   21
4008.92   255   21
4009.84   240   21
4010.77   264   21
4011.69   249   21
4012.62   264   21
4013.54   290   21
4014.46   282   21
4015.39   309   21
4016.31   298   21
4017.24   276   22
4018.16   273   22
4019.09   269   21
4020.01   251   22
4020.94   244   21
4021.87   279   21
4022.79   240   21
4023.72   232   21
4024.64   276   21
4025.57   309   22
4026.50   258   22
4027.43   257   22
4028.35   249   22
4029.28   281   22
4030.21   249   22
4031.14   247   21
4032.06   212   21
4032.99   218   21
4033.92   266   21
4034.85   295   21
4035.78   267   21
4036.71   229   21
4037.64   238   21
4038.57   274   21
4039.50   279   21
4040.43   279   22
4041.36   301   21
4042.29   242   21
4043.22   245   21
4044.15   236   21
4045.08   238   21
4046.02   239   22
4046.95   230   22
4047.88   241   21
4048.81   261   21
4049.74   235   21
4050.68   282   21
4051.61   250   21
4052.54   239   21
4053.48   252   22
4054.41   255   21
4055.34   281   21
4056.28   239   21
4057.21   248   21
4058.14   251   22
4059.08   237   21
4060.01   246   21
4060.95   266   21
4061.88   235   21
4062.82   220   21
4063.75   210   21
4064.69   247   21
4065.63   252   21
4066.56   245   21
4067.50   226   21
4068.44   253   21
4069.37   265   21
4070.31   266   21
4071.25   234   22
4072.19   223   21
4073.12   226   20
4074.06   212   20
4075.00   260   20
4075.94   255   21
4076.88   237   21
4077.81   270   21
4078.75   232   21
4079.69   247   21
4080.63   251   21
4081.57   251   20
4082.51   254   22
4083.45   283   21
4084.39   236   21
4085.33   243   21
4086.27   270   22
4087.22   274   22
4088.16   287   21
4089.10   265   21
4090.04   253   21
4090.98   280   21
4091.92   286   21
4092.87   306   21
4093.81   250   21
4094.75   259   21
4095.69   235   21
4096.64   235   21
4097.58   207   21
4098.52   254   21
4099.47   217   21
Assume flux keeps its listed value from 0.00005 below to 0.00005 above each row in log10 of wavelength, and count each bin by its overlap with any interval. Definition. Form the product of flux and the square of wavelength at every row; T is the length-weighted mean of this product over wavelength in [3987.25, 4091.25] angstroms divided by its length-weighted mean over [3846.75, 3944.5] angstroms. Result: 1.95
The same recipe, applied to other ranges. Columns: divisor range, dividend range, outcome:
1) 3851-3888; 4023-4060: 2.20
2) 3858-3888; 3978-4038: 2.13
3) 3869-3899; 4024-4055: 1.97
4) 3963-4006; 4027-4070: 1.35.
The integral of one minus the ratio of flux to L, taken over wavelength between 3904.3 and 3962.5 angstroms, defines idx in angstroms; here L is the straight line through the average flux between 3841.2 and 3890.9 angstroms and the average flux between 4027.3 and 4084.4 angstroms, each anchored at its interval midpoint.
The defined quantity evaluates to 6.8 angstroms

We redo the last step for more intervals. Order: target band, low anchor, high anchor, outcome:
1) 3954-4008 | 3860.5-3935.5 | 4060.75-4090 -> 1.9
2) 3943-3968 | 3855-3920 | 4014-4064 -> 5.9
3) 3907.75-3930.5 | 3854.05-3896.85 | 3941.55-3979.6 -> -4.4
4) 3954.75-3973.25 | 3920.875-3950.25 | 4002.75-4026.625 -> 5.3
